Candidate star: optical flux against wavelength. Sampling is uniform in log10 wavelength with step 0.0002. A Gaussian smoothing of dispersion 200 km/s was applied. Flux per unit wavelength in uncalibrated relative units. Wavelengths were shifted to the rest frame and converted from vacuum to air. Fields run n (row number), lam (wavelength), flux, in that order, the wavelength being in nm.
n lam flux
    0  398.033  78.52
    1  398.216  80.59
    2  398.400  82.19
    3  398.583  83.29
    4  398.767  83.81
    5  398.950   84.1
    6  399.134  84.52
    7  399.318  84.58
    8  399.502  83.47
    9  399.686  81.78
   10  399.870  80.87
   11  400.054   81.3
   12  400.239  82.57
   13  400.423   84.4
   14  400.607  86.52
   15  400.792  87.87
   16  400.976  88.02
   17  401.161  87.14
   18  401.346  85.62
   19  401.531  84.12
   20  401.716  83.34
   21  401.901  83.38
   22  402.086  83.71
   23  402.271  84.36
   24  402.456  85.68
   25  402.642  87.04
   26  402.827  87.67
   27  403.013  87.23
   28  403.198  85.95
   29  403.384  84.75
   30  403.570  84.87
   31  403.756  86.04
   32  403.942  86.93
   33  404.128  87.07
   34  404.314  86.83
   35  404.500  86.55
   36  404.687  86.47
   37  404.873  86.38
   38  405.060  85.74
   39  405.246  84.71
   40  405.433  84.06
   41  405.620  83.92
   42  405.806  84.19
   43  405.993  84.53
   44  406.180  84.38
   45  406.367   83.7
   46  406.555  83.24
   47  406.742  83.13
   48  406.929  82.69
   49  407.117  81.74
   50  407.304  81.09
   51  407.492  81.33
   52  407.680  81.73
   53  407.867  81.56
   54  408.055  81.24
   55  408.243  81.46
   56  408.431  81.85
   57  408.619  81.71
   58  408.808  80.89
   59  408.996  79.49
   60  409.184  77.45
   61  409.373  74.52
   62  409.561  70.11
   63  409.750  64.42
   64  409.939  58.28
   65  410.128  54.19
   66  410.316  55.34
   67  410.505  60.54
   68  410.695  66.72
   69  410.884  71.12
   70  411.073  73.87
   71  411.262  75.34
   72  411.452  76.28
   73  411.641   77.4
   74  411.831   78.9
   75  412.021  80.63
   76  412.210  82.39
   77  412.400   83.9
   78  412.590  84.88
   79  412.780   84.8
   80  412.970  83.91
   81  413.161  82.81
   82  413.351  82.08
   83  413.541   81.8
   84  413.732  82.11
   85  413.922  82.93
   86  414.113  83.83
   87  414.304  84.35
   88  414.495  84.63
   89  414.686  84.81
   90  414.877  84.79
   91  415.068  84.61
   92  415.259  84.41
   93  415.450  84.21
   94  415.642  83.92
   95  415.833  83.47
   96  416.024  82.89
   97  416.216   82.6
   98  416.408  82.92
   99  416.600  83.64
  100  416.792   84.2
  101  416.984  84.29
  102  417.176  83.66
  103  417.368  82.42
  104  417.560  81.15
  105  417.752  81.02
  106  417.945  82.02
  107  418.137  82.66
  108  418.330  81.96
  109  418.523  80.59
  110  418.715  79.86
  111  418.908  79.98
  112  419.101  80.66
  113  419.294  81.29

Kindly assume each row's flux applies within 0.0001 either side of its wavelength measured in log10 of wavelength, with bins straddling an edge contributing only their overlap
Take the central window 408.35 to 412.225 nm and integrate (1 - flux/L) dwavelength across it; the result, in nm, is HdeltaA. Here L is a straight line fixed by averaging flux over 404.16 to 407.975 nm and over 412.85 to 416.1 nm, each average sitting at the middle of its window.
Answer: 0.54 nm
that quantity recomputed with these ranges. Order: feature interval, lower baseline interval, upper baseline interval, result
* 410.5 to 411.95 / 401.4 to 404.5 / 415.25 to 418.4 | 0.18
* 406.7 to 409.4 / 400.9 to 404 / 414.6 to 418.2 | 0.12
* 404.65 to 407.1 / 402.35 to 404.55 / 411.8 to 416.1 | 0.04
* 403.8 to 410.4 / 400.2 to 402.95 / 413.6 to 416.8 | 0.39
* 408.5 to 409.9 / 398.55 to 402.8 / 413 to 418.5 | 0.15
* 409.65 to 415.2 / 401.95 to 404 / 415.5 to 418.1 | 0.45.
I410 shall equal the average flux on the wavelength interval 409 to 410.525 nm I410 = 65.5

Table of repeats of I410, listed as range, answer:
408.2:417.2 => 78.7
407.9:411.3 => 71.7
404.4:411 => 78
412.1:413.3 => 83.7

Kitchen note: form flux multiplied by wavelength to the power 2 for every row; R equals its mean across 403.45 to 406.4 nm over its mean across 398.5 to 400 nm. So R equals 1.1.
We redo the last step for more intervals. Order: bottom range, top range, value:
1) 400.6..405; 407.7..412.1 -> 0.88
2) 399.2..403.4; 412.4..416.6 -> 1.05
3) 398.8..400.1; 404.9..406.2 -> 1.05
